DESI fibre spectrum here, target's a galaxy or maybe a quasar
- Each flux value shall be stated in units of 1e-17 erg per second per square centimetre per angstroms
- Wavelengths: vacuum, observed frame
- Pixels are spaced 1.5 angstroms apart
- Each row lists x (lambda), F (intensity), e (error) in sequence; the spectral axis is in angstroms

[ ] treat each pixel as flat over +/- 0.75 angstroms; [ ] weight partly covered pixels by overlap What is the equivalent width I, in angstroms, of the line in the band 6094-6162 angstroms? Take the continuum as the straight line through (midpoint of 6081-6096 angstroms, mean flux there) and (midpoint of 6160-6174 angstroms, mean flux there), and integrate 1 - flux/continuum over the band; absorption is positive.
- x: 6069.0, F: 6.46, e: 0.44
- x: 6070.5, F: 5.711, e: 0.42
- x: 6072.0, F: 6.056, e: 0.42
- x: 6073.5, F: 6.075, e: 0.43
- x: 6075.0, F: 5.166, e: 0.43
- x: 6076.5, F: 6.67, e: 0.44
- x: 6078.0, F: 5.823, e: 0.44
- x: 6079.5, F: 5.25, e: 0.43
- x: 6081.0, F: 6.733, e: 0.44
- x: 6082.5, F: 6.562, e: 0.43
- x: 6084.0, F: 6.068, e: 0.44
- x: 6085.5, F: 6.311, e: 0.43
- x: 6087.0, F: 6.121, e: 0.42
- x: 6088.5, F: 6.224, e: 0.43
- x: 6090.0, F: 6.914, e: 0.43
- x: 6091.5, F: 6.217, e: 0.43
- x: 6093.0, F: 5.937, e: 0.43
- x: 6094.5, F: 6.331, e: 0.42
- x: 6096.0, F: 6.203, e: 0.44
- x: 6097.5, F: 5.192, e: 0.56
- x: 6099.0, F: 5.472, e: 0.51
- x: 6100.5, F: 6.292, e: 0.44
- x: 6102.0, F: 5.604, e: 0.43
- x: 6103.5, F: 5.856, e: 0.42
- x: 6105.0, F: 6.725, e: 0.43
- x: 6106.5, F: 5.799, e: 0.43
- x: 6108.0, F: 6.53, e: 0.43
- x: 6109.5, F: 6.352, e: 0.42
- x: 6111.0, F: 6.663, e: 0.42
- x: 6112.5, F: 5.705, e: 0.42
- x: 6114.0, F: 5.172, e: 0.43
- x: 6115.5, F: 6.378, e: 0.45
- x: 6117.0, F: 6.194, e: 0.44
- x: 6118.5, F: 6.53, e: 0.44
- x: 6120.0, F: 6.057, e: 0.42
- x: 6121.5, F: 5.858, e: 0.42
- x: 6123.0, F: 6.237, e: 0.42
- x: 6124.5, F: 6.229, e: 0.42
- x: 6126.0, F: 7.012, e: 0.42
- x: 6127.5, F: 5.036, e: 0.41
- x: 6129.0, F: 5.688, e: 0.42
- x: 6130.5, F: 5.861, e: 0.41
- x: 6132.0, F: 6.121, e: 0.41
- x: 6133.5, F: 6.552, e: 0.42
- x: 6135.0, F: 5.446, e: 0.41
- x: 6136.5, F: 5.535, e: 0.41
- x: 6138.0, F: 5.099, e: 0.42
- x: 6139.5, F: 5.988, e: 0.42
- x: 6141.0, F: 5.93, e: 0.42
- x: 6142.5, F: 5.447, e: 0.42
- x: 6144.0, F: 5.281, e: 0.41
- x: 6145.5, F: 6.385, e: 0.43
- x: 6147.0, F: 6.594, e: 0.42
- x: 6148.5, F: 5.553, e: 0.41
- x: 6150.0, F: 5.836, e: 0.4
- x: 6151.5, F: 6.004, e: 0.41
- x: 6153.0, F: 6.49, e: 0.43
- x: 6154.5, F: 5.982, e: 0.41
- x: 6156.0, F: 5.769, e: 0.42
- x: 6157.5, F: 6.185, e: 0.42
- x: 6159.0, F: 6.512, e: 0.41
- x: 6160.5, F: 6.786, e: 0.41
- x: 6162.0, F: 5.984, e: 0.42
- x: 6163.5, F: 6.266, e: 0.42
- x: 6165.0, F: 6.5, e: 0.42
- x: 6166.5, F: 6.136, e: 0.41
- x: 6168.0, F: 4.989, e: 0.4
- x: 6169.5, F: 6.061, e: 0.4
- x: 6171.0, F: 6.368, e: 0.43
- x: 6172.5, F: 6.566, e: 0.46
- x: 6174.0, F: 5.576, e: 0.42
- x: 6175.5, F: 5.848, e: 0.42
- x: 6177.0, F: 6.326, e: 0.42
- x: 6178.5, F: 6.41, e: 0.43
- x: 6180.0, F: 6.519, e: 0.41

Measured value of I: 2.4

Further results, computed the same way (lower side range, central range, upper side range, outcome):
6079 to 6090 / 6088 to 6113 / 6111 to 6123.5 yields 0.1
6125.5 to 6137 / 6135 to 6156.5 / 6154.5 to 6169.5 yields 0.6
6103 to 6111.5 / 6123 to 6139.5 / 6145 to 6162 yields 1.0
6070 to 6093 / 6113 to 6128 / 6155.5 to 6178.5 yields 0.1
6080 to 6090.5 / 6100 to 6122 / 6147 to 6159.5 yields 0.5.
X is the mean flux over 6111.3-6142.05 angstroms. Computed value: 5.94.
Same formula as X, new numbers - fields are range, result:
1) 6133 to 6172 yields 5.99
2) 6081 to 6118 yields 6.13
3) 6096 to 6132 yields 6.03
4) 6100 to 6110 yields 6.16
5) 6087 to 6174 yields 6.04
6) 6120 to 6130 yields 6.01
